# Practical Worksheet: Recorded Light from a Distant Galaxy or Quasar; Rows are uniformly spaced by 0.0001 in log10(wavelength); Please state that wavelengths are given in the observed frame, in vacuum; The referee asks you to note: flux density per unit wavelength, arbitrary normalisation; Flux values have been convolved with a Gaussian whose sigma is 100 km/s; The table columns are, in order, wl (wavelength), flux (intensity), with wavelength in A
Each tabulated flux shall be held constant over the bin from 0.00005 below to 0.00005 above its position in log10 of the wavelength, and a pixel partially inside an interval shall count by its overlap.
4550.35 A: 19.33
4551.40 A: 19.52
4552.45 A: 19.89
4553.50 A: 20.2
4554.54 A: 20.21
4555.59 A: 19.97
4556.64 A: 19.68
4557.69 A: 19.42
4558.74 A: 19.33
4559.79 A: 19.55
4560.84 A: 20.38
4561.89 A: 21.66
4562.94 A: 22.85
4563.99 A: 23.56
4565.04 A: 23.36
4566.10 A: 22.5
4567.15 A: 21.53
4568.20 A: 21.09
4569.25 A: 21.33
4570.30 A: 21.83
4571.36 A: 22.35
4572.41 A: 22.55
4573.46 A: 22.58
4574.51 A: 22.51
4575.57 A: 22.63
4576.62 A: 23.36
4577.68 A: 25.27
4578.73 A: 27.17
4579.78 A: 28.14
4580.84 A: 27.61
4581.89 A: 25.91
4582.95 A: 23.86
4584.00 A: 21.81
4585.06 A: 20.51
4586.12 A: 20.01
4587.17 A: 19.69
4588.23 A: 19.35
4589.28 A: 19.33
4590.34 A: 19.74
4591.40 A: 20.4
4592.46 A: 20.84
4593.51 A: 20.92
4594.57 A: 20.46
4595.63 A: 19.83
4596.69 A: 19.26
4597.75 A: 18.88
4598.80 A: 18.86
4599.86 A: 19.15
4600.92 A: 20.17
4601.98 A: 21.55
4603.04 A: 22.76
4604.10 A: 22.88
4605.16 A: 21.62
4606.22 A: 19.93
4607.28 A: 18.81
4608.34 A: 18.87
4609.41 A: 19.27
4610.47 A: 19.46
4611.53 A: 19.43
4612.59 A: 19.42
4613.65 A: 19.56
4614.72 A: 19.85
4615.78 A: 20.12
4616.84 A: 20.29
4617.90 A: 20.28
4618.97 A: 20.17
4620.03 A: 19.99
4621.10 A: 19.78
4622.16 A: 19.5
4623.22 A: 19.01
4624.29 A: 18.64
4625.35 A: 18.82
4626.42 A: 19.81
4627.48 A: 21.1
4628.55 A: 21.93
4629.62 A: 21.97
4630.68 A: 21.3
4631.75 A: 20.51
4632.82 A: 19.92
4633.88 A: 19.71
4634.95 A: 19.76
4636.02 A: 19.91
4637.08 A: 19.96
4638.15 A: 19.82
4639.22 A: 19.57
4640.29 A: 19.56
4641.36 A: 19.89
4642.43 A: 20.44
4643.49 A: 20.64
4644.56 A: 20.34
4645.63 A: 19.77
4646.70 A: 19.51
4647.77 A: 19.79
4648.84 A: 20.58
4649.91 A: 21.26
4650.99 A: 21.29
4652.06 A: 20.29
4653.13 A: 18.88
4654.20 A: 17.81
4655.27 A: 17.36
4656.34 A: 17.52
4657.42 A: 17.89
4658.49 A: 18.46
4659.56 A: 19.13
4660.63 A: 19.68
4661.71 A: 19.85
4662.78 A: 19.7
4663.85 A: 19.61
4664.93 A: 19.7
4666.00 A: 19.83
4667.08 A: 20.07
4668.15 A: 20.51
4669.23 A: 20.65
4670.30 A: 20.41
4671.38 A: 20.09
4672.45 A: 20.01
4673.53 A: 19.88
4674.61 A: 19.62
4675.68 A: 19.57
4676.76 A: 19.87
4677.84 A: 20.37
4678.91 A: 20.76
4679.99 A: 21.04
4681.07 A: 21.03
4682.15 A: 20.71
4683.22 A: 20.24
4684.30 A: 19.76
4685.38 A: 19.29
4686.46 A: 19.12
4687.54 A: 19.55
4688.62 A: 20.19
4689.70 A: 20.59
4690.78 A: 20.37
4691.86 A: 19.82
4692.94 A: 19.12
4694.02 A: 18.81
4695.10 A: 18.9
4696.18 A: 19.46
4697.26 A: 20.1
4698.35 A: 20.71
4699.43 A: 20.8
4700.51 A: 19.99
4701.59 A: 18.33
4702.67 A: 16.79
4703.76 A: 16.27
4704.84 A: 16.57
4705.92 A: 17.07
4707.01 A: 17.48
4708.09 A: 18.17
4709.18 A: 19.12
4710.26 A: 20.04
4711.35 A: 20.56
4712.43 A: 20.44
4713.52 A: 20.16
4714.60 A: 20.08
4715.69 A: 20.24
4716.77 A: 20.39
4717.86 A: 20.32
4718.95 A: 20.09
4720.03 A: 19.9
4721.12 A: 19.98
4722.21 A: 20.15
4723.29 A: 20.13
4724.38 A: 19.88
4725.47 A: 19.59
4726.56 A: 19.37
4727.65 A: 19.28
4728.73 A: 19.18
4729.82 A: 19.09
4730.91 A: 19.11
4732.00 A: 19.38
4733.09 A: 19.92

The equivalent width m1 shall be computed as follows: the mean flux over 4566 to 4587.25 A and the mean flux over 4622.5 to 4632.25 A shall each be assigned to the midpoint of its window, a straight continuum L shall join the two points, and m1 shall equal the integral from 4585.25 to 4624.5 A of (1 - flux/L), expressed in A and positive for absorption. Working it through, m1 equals 2.9 A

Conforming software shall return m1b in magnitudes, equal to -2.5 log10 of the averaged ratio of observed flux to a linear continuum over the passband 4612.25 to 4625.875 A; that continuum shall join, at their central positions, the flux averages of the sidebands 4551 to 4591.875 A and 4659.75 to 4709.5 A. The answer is 0.07 mag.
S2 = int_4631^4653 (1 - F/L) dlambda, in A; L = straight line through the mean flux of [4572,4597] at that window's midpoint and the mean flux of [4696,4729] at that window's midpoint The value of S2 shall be 0.9 A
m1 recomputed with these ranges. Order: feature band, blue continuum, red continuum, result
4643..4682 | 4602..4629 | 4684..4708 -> -0.70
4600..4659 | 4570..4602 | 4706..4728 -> 3.32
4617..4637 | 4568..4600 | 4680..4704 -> 0.82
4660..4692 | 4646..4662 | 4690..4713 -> -1.52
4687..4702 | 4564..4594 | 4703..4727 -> 0.02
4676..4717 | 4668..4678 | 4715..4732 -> 0.82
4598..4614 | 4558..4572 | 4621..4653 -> 0.52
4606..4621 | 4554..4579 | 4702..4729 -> 0.99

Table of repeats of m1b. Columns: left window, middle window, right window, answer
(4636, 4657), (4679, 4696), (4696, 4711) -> -0.055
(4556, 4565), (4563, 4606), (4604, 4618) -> -0.076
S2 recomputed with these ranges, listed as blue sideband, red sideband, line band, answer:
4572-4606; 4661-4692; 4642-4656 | 0.56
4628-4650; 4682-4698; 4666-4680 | -0.19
